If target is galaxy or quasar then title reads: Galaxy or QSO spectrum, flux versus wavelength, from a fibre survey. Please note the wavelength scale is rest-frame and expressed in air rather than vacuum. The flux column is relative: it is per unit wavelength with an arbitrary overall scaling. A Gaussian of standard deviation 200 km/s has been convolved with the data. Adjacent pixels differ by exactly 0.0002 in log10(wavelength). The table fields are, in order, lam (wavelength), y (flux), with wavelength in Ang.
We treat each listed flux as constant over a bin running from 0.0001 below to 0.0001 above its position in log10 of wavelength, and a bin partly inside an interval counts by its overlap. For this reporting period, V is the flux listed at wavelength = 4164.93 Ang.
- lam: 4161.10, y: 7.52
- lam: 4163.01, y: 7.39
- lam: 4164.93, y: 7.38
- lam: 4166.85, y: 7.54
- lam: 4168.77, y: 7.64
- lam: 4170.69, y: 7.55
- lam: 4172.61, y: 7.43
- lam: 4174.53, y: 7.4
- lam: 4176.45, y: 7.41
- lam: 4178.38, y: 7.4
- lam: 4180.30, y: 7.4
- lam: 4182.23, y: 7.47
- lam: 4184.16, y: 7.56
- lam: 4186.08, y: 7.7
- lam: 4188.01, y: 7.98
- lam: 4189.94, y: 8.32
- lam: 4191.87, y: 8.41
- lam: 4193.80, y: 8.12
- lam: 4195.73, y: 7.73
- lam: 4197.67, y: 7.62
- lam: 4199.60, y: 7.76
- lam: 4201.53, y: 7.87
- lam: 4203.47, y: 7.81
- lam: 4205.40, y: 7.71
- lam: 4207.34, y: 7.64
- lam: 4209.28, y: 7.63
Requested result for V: 7.38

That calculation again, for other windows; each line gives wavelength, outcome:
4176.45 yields 7.41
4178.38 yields 7.4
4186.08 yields 7.7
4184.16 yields 7.56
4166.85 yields 7.54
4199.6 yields 7.76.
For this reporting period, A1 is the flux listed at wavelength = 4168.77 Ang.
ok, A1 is 7.64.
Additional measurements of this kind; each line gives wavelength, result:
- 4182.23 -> 7.47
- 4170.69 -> 7.55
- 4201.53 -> 7.87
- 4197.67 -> 7.62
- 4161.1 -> 7.52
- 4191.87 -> 8.41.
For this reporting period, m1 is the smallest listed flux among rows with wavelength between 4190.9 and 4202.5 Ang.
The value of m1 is 7.62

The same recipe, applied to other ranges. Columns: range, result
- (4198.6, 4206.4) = 7.71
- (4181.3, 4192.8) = 7.47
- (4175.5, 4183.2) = 7.4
